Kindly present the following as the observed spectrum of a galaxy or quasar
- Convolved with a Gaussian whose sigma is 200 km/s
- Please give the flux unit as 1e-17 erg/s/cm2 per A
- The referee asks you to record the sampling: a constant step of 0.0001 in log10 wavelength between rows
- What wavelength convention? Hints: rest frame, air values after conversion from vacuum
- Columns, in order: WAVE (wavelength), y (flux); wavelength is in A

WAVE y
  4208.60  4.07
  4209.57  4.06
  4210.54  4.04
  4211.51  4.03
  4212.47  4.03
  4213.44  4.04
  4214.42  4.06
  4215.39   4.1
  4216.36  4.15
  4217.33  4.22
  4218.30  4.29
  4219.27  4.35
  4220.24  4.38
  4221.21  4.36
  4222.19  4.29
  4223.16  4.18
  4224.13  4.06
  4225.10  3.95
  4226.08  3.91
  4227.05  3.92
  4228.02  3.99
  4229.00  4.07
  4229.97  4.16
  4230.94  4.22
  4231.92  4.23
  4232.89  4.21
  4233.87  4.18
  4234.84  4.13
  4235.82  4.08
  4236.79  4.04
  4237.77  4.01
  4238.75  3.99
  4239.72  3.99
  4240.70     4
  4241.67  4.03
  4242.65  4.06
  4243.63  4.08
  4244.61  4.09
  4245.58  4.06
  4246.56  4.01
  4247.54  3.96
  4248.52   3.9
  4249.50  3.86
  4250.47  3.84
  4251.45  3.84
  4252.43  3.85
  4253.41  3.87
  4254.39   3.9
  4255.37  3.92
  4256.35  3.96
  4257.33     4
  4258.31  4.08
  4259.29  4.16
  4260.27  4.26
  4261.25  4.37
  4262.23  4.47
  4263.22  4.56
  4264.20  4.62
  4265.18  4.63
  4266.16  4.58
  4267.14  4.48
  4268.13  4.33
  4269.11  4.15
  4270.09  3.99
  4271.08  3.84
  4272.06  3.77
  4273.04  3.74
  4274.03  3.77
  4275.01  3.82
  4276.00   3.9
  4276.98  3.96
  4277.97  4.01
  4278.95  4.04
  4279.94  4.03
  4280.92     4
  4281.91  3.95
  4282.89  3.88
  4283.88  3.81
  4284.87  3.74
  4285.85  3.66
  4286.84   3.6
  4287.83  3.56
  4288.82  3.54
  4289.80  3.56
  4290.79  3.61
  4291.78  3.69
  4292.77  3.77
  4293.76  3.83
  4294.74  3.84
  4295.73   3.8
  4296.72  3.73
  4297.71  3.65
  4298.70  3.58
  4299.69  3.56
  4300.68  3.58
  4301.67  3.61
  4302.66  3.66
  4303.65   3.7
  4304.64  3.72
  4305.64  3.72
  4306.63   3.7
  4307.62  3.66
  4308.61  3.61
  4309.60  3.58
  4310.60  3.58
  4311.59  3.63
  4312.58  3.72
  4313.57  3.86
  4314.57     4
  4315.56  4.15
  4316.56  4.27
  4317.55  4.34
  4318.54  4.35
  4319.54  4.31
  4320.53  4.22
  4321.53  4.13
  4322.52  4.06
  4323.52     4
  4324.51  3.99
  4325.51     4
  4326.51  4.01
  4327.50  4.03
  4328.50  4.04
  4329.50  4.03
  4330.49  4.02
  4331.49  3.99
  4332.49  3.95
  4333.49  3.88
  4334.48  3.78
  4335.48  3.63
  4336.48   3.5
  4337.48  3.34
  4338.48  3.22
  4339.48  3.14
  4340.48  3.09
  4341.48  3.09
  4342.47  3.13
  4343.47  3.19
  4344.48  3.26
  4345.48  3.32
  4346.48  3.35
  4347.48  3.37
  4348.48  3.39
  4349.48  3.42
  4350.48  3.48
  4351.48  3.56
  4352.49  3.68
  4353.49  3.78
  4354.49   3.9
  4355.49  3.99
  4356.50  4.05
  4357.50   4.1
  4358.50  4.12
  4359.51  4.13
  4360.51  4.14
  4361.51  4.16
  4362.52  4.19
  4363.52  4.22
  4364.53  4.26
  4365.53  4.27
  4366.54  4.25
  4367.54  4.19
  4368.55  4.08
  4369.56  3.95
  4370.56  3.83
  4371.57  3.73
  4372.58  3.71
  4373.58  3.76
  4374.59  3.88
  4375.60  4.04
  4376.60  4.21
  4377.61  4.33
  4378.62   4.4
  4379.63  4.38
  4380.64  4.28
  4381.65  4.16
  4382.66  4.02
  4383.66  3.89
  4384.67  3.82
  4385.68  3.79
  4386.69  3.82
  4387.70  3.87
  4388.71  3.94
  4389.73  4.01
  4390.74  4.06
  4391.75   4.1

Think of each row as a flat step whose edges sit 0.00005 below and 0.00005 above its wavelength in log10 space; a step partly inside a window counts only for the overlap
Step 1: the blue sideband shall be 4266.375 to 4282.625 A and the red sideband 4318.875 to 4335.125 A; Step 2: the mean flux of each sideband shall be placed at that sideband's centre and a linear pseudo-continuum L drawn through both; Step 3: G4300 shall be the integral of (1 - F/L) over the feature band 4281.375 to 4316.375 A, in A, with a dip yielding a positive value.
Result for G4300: 2.6 A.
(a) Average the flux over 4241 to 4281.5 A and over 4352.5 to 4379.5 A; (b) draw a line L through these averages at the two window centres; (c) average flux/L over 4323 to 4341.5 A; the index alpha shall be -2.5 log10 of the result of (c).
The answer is 0.09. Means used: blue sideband 4.07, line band 3.74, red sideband 4.06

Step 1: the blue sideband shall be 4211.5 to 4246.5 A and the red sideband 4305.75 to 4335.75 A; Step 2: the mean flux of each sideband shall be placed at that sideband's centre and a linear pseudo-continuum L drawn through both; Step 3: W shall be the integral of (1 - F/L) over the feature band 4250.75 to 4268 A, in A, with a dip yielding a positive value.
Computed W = -0.6 A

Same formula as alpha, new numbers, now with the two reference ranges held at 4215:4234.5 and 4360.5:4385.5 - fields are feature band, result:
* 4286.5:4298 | 0.123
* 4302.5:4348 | 0.100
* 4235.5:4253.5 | 0.046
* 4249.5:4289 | 0.033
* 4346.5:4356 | 0.138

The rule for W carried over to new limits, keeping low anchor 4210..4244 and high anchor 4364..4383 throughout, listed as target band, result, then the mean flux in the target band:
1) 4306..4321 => 0.6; 3.93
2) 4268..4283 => 0.6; 3.94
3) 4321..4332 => 0.2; 4.03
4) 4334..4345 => 2.1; 3.3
